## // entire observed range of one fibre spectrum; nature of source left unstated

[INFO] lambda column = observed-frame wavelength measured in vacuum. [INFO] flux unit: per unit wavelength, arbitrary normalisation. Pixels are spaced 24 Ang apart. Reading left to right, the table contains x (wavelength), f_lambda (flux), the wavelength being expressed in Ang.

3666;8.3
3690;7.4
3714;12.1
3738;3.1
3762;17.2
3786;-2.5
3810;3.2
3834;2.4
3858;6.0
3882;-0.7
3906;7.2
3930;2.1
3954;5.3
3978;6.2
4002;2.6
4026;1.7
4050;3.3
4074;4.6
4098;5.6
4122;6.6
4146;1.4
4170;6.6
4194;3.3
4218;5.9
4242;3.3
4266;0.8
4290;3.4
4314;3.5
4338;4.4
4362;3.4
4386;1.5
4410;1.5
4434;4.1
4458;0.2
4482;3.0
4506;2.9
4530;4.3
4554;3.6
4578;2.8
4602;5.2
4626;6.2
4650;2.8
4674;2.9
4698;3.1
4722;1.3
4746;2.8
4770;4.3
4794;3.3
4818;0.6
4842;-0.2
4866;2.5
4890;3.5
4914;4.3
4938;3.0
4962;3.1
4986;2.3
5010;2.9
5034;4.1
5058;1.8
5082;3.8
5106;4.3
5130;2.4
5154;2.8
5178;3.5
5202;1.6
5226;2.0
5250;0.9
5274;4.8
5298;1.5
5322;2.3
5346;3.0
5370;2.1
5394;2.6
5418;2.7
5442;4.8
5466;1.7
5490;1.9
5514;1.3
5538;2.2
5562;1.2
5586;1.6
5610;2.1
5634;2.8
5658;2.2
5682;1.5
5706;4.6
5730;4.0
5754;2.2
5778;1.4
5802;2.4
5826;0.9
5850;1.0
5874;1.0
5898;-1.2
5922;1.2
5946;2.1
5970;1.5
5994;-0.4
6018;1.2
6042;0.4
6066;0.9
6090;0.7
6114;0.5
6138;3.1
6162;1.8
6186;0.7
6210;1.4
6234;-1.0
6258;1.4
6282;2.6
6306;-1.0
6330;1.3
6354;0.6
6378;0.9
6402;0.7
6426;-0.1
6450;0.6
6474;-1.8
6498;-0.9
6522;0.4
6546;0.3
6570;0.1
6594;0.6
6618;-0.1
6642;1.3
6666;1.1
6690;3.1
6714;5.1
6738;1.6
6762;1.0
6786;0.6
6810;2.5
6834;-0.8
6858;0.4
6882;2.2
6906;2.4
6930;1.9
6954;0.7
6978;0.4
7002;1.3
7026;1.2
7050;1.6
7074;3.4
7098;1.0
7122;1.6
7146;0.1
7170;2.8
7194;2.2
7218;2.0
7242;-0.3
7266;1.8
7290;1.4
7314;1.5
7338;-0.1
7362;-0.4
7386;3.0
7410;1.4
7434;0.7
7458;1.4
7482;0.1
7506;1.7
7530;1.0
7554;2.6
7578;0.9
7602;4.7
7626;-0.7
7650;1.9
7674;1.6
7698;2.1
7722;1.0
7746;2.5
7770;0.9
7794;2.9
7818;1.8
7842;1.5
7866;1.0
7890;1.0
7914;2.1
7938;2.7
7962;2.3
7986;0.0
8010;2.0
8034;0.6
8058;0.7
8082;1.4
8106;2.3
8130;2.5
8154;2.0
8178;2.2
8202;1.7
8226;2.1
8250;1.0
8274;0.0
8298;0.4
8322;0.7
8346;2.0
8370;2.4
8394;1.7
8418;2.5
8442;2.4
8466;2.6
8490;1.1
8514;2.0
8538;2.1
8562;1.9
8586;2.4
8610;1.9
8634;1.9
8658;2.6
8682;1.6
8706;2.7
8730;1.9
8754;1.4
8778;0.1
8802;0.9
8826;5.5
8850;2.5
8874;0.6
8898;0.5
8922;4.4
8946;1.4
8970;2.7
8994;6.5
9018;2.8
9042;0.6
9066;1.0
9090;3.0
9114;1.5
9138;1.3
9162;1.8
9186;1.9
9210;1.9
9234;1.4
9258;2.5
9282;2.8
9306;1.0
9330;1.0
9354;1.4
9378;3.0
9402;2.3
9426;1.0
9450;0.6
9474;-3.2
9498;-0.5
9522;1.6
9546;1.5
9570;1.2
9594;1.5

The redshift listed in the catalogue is 0.80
